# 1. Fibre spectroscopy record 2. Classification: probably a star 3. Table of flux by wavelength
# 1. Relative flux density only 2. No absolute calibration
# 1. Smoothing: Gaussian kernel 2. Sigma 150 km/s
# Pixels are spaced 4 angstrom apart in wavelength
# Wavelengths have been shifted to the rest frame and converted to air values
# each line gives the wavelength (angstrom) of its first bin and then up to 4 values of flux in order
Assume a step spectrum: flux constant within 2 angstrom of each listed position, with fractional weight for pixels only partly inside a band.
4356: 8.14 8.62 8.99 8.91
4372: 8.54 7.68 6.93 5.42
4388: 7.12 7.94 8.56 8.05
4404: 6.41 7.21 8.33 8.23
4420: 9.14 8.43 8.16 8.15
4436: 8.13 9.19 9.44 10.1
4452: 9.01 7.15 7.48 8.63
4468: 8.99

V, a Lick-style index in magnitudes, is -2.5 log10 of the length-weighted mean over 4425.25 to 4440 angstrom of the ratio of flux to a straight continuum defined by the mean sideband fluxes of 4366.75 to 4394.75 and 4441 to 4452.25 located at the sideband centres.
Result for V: 0.10 mag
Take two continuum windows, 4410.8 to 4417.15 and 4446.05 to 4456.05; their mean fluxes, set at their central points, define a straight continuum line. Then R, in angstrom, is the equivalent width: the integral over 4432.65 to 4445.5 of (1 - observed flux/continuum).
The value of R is 0.0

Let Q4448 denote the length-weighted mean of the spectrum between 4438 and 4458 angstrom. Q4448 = 8.98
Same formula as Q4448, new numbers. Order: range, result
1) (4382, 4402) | 7.42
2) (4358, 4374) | 8.76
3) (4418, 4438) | 8.4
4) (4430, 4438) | 8.14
